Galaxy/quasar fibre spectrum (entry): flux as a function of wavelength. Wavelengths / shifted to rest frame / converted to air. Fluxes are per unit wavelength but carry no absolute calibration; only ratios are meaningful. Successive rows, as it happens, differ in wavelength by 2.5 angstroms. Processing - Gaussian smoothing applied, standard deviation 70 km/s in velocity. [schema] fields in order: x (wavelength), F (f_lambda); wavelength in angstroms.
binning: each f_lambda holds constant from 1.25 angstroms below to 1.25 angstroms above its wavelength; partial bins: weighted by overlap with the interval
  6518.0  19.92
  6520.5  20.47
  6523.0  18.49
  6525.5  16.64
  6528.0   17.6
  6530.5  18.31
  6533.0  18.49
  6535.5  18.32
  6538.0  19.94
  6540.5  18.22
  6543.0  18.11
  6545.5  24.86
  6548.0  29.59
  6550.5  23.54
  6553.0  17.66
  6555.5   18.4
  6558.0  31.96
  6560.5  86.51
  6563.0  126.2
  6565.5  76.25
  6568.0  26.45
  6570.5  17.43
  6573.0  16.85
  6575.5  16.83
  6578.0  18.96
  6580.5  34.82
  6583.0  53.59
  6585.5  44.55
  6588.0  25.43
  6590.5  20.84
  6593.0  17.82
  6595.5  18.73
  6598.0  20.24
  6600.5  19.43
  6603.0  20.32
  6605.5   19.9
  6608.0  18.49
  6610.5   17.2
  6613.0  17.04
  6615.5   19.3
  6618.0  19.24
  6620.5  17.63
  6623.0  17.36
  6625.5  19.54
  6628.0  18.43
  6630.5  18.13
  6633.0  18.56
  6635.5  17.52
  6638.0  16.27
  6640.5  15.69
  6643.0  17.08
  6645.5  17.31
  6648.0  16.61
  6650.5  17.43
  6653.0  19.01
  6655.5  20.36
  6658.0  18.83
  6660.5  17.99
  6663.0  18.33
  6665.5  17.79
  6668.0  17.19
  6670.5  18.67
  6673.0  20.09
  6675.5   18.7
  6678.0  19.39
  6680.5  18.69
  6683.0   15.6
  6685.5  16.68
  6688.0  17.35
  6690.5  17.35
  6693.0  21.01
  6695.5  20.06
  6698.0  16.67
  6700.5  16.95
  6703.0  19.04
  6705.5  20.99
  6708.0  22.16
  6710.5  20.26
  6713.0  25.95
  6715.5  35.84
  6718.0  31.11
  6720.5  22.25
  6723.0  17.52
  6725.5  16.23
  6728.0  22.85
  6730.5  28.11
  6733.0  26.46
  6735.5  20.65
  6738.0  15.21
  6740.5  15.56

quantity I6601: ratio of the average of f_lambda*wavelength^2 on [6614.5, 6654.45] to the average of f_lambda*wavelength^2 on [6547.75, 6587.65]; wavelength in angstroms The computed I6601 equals 0.5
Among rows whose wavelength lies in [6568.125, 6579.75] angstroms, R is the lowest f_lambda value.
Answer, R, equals 16.83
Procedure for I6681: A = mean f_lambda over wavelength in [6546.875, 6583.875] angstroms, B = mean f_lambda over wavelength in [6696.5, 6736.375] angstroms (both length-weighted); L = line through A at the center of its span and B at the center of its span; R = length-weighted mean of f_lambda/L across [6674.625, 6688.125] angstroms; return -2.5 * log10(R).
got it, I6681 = 0.441 mag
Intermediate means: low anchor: 39.6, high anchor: 22.7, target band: 17.7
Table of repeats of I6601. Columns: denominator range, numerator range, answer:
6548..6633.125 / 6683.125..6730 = 0.76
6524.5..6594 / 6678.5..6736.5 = 0.71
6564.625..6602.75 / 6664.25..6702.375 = 0.67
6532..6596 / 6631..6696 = 0.57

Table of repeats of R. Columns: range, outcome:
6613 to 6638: 16.27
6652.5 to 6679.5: 17.19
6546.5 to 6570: 17.66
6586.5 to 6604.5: 17.82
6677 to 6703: 15.6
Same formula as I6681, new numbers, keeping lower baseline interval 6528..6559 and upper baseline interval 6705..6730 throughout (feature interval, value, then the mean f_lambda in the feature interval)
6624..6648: 0.27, 17.6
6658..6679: 0.24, 18.5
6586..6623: 0.12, 19.8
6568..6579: 0.17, 18.5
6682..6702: 0.30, 17.8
